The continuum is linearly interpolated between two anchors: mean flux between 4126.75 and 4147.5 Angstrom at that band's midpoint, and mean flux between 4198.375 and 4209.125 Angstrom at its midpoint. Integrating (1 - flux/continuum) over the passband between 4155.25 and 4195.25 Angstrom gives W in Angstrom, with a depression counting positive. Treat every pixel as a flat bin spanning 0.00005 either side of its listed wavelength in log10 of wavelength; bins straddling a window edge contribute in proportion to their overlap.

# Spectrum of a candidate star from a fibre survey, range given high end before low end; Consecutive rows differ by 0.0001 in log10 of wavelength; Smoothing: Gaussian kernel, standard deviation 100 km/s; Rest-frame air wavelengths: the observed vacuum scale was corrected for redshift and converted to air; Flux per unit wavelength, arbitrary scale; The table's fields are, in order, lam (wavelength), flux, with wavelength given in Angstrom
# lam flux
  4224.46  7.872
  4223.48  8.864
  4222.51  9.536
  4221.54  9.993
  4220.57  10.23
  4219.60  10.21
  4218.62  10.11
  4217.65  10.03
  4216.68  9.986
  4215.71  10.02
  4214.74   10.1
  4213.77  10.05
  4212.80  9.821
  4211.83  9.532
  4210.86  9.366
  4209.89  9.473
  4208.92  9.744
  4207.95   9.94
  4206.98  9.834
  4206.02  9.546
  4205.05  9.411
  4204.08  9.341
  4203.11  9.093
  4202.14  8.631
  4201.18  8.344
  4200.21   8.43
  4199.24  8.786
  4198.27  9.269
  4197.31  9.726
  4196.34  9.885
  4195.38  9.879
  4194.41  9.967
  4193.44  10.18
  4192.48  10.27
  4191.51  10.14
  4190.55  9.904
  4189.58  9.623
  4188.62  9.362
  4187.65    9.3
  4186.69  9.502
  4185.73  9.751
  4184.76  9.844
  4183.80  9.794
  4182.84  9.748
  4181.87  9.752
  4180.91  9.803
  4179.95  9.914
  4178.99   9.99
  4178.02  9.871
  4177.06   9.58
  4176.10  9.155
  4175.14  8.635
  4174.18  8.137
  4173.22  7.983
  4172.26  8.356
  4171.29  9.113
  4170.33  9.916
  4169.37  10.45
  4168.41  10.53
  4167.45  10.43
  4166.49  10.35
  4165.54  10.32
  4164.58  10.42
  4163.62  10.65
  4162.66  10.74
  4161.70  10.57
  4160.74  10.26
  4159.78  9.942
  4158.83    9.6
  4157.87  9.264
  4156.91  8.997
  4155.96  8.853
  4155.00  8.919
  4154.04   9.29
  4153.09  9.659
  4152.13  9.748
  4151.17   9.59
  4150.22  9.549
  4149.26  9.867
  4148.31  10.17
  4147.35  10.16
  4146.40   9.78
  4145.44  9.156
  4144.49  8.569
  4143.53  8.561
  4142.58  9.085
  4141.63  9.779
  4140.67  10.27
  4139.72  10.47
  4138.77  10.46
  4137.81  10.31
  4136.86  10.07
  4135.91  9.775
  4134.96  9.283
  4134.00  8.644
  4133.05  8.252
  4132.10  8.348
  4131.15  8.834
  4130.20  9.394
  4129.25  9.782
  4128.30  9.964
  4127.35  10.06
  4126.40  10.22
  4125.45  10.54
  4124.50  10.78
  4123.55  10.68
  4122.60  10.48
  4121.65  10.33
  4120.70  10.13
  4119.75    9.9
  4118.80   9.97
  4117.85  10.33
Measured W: -1.8 Angstrom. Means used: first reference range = 9.5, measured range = 9.73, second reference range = 9.18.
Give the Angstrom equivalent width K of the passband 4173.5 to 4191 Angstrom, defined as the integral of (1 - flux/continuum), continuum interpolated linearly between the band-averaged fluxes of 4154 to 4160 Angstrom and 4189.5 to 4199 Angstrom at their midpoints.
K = 0.3 Angstrom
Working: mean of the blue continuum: 9.24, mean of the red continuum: 9.87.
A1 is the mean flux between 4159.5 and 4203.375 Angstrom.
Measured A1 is 9.66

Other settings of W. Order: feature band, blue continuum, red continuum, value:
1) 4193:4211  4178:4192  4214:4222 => 0.9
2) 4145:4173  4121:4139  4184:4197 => 0.0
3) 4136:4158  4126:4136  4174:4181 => -0.6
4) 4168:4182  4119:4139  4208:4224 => 0.6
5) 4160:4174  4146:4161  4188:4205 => -0.6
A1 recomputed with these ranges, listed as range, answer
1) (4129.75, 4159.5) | 9.45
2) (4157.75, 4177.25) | 9.74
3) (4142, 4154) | 9.49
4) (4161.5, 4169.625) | 10.5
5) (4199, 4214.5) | 9.35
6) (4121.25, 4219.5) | 9.67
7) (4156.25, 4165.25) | 10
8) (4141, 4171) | 9.78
